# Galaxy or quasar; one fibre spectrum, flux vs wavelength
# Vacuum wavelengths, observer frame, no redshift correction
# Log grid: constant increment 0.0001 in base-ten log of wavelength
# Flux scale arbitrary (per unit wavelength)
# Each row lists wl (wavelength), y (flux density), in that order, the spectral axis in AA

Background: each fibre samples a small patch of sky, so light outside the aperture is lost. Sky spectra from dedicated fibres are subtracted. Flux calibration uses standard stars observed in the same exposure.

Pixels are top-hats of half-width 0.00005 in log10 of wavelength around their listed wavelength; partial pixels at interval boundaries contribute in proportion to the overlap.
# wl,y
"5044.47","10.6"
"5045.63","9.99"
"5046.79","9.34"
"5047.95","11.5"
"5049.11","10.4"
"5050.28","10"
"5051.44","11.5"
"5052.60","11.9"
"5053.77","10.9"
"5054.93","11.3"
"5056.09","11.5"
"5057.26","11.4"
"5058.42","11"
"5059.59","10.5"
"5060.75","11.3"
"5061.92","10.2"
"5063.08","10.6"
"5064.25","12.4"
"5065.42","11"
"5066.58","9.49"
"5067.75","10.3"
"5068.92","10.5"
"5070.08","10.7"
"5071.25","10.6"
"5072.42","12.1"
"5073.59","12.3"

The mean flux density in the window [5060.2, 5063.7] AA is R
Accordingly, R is 10.7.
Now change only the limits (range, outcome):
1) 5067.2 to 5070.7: 10.5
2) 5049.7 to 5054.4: 11.1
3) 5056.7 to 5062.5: 10.9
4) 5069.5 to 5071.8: 10.7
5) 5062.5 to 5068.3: 10.8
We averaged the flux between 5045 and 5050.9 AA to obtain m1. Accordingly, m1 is 10.3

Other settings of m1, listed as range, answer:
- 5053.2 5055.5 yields 11.1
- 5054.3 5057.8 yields 11.4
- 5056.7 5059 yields 11.2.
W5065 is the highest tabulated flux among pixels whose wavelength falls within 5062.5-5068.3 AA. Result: 12.4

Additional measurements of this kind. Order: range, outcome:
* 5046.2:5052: 11.5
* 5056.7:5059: 11.4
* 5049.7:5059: 11.9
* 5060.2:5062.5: 11.3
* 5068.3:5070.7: 10.7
